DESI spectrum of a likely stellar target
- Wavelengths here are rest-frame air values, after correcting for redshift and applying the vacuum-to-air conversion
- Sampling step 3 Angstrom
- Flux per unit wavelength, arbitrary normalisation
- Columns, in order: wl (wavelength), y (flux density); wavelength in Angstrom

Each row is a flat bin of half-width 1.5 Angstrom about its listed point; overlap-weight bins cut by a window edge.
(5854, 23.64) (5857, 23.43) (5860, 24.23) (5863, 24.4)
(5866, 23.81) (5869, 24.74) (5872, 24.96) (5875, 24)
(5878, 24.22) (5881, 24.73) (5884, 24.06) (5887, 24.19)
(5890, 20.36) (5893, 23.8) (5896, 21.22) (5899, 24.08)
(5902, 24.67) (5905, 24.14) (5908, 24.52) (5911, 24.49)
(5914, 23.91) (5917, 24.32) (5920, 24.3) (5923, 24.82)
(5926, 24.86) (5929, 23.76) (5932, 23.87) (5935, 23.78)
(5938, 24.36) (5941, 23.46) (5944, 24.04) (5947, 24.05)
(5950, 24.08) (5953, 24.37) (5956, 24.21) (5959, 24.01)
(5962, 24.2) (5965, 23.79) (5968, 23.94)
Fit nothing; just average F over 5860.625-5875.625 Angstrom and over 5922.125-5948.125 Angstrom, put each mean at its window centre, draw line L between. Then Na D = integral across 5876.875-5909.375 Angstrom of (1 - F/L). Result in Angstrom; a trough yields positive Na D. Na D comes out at 0.9 Angstrom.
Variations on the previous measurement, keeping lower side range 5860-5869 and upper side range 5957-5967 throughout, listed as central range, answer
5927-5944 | 0.1 Angstrom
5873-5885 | 0.0 Angstrom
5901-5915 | -0.1 Angstrom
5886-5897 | 0.8 Angstrom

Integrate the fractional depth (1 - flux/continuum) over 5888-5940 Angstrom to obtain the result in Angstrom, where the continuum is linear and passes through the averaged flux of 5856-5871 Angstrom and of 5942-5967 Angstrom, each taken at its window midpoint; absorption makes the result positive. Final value 0.6 Angstrom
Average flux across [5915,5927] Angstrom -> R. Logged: 24.5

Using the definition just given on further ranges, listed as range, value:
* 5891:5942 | 24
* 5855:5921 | 23.9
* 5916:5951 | 24.1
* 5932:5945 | 23.9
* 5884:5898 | 22.6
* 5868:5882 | 24.5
